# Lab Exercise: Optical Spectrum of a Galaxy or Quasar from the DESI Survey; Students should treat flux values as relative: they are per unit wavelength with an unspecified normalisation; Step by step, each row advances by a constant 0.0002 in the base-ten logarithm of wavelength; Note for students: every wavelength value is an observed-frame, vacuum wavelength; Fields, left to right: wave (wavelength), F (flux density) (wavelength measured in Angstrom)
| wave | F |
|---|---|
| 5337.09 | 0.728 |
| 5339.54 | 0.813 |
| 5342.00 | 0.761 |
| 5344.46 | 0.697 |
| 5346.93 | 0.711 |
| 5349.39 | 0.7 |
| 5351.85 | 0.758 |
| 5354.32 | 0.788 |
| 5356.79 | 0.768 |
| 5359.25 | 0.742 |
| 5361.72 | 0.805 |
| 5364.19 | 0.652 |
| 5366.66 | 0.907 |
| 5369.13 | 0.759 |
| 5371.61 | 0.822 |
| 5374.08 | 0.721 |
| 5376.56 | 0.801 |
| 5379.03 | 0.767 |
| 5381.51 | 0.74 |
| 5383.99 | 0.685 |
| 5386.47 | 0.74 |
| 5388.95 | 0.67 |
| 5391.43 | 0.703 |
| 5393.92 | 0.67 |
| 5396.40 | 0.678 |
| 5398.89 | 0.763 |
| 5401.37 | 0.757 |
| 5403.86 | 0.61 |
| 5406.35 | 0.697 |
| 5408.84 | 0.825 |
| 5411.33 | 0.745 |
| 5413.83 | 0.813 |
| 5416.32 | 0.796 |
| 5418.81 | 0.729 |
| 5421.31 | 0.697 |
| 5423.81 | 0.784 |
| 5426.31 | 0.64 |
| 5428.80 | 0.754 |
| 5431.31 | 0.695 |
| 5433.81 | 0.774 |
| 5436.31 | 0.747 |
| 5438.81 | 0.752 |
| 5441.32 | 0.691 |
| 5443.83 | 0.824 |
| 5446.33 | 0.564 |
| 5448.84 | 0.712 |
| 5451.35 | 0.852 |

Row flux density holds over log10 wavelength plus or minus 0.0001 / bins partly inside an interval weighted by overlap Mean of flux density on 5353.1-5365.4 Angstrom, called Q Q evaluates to 0.751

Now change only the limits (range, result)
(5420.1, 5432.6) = 0.714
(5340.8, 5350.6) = 0.717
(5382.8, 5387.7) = 0.713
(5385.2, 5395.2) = 0.696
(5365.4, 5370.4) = 0.831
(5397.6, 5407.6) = 0.707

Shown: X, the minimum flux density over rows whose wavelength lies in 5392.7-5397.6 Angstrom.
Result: 0.67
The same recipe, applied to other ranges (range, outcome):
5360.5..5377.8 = 0.652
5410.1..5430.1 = 0.64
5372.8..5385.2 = 0.685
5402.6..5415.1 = 0.61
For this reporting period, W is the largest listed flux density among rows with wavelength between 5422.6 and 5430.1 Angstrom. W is 0.784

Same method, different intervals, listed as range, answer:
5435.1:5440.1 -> 0.752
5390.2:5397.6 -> 0.703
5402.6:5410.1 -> 0.825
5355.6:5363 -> 0.805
